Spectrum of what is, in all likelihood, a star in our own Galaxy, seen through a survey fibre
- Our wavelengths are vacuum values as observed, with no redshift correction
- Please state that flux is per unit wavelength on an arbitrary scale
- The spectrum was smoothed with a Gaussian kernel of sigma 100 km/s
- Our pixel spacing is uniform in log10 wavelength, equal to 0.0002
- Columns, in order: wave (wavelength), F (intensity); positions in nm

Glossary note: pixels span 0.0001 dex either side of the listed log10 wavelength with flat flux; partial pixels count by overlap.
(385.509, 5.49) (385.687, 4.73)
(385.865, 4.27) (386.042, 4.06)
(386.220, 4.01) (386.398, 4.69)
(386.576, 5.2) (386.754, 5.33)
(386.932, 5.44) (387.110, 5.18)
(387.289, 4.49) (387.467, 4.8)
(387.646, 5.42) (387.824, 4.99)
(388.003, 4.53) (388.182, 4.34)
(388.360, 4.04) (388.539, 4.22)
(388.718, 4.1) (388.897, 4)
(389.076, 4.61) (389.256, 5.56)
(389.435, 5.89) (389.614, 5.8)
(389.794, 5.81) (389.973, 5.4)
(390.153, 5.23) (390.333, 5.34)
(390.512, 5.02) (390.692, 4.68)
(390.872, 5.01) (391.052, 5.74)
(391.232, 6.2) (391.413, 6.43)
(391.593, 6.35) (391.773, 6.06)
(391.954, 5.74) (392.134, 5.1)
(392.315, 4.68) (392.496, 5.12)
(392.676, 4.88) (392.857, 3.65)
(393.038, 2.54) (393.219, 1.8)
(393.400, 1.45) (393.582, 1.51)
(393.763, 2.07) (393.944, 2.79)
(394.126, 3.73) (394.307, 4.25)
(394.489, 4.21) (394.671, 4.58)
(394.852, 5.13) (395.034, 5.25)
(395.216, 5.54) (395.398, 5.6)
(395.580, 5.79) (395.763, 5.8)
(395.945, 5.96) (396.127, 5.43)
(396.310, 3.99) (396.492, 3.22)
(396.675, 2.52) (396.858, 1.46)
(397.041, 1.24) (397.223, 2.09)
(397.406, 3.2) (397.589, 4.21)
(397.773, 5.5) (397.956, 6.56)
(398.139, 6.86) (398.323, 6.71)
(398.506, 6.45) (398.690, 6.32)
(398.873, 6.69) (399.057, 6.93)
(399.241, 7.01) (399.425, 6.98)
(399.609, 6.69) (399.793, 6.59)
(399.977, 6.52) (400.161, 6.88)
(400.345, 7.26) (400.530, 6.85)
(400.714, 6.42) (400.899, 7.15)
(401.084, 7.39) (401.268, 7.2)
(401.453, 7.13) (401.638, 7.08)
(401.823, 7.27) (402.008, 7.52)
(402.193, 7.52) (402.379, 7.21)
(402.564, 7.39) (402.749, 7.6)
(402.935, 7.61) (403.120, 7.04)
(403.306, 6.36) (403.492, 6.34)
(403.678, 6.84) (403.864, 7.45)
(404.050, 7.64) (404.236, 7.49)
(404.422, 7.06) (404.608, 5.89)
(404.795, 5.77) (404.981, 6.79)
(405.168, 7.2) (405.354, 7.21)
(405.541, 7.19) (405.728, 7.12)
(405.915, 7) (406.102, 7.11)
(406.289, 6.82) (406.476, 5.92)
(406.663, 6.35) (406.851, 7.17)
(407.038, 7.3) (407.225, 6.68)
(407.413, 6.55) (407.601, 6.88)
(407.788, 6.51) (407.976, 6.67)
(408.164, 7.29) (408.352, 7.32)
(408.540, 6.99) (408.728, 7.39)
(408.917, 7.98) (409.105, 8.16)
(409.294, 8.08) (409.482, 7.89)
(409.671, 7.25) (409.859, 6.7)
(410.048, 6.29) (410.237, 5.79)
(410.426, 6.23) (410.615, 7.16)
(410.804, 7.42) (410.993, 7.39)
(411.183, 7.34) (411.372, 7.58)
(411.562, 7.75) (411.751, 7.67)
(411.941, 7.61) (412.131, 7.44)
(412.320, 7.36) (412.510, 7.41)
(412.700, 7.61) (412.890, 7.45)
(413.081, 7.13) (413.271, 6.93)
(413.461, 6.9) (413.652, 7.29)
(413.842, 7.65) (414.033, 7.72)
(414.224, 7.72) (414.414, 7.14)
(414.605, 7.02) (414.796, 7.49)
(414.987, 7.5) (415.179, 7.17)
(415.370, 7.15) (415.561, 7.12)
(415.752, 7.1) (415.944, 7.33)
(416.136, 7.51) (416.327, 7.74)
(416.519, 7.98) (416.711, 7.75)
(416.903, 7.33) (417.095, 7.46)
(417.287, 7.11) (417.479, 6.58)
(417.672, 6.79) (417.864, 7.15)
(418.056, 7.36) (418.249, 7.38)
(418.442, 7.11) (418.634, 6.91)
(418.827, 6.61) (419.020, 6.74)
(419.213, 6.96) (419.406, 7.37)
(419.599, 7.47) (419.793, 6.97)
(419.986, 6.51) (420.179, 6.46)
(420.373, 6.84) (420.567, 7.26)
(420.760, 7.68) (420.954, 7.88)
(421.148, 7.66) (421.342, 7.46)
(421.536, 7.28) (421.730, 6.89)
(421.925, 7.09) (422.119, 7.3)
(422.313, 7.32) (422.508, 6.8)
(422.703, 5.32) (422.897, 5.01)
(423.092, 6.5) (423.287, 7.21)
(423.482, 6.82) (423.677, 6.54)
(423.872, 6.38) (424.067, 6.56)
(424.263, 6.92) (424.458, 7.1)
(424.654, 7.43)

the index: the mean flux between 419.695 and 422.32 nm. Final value 7.18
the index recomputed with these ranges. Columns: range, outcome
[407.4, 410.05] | 7.25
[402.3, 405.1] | 6.97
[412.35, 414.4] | 7.37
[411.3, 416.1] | 7.37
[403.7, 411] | 7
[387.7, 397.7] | 4.44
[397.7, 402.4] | 6.87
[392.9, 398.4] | 4.02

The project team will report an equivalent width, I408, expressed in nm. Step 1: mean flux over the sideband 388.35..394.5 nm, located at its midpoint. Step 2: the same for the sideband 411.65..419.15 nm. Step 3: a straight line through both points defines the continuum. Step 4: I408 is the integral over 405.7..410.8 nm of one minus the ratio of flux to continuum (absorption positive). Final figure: -0.41 nm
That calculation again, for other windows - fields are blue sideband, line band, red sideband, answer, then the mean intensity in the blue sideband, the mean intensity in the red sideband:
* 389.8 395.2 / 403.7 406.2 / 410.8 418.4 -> -0.36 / 4.51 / 7.36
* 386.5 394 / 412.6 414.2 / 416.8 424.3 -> -0.23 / 4.68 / 6.95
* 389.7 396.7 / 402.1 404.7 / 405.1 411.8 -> -0.35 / 4.62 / 7.09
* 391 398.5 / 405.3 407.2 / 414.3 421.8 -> -0.36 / 4.43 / 7.21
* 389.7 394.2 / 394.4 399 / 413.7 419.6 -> 0.18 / 4.49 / 7.27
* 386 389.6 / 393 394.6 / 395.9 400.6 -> 0.75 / 4.78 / 5.38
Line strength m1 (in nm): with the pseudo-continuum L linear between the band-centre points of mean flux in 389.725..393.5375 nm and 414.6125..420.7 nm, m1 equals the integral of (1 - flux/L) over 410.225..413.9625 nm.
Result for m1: -0.35 nm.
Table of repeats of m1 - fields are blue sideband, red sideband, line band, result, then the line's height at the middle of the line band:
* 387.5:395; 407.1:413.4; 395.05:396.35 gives -0.07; 5.2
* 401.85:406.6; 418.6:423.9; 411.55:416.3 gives -0.29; 6.95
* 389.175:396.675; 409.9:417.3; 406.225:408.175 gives -0.07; 6.5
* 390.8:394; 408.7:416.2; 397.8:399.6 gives -0.49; 5.24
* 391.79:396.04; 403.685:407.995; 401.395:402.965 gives -0.34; 6.06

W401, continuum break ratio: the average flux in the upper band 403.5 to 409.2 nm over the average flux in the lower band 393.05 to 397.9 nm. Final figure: 1.8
